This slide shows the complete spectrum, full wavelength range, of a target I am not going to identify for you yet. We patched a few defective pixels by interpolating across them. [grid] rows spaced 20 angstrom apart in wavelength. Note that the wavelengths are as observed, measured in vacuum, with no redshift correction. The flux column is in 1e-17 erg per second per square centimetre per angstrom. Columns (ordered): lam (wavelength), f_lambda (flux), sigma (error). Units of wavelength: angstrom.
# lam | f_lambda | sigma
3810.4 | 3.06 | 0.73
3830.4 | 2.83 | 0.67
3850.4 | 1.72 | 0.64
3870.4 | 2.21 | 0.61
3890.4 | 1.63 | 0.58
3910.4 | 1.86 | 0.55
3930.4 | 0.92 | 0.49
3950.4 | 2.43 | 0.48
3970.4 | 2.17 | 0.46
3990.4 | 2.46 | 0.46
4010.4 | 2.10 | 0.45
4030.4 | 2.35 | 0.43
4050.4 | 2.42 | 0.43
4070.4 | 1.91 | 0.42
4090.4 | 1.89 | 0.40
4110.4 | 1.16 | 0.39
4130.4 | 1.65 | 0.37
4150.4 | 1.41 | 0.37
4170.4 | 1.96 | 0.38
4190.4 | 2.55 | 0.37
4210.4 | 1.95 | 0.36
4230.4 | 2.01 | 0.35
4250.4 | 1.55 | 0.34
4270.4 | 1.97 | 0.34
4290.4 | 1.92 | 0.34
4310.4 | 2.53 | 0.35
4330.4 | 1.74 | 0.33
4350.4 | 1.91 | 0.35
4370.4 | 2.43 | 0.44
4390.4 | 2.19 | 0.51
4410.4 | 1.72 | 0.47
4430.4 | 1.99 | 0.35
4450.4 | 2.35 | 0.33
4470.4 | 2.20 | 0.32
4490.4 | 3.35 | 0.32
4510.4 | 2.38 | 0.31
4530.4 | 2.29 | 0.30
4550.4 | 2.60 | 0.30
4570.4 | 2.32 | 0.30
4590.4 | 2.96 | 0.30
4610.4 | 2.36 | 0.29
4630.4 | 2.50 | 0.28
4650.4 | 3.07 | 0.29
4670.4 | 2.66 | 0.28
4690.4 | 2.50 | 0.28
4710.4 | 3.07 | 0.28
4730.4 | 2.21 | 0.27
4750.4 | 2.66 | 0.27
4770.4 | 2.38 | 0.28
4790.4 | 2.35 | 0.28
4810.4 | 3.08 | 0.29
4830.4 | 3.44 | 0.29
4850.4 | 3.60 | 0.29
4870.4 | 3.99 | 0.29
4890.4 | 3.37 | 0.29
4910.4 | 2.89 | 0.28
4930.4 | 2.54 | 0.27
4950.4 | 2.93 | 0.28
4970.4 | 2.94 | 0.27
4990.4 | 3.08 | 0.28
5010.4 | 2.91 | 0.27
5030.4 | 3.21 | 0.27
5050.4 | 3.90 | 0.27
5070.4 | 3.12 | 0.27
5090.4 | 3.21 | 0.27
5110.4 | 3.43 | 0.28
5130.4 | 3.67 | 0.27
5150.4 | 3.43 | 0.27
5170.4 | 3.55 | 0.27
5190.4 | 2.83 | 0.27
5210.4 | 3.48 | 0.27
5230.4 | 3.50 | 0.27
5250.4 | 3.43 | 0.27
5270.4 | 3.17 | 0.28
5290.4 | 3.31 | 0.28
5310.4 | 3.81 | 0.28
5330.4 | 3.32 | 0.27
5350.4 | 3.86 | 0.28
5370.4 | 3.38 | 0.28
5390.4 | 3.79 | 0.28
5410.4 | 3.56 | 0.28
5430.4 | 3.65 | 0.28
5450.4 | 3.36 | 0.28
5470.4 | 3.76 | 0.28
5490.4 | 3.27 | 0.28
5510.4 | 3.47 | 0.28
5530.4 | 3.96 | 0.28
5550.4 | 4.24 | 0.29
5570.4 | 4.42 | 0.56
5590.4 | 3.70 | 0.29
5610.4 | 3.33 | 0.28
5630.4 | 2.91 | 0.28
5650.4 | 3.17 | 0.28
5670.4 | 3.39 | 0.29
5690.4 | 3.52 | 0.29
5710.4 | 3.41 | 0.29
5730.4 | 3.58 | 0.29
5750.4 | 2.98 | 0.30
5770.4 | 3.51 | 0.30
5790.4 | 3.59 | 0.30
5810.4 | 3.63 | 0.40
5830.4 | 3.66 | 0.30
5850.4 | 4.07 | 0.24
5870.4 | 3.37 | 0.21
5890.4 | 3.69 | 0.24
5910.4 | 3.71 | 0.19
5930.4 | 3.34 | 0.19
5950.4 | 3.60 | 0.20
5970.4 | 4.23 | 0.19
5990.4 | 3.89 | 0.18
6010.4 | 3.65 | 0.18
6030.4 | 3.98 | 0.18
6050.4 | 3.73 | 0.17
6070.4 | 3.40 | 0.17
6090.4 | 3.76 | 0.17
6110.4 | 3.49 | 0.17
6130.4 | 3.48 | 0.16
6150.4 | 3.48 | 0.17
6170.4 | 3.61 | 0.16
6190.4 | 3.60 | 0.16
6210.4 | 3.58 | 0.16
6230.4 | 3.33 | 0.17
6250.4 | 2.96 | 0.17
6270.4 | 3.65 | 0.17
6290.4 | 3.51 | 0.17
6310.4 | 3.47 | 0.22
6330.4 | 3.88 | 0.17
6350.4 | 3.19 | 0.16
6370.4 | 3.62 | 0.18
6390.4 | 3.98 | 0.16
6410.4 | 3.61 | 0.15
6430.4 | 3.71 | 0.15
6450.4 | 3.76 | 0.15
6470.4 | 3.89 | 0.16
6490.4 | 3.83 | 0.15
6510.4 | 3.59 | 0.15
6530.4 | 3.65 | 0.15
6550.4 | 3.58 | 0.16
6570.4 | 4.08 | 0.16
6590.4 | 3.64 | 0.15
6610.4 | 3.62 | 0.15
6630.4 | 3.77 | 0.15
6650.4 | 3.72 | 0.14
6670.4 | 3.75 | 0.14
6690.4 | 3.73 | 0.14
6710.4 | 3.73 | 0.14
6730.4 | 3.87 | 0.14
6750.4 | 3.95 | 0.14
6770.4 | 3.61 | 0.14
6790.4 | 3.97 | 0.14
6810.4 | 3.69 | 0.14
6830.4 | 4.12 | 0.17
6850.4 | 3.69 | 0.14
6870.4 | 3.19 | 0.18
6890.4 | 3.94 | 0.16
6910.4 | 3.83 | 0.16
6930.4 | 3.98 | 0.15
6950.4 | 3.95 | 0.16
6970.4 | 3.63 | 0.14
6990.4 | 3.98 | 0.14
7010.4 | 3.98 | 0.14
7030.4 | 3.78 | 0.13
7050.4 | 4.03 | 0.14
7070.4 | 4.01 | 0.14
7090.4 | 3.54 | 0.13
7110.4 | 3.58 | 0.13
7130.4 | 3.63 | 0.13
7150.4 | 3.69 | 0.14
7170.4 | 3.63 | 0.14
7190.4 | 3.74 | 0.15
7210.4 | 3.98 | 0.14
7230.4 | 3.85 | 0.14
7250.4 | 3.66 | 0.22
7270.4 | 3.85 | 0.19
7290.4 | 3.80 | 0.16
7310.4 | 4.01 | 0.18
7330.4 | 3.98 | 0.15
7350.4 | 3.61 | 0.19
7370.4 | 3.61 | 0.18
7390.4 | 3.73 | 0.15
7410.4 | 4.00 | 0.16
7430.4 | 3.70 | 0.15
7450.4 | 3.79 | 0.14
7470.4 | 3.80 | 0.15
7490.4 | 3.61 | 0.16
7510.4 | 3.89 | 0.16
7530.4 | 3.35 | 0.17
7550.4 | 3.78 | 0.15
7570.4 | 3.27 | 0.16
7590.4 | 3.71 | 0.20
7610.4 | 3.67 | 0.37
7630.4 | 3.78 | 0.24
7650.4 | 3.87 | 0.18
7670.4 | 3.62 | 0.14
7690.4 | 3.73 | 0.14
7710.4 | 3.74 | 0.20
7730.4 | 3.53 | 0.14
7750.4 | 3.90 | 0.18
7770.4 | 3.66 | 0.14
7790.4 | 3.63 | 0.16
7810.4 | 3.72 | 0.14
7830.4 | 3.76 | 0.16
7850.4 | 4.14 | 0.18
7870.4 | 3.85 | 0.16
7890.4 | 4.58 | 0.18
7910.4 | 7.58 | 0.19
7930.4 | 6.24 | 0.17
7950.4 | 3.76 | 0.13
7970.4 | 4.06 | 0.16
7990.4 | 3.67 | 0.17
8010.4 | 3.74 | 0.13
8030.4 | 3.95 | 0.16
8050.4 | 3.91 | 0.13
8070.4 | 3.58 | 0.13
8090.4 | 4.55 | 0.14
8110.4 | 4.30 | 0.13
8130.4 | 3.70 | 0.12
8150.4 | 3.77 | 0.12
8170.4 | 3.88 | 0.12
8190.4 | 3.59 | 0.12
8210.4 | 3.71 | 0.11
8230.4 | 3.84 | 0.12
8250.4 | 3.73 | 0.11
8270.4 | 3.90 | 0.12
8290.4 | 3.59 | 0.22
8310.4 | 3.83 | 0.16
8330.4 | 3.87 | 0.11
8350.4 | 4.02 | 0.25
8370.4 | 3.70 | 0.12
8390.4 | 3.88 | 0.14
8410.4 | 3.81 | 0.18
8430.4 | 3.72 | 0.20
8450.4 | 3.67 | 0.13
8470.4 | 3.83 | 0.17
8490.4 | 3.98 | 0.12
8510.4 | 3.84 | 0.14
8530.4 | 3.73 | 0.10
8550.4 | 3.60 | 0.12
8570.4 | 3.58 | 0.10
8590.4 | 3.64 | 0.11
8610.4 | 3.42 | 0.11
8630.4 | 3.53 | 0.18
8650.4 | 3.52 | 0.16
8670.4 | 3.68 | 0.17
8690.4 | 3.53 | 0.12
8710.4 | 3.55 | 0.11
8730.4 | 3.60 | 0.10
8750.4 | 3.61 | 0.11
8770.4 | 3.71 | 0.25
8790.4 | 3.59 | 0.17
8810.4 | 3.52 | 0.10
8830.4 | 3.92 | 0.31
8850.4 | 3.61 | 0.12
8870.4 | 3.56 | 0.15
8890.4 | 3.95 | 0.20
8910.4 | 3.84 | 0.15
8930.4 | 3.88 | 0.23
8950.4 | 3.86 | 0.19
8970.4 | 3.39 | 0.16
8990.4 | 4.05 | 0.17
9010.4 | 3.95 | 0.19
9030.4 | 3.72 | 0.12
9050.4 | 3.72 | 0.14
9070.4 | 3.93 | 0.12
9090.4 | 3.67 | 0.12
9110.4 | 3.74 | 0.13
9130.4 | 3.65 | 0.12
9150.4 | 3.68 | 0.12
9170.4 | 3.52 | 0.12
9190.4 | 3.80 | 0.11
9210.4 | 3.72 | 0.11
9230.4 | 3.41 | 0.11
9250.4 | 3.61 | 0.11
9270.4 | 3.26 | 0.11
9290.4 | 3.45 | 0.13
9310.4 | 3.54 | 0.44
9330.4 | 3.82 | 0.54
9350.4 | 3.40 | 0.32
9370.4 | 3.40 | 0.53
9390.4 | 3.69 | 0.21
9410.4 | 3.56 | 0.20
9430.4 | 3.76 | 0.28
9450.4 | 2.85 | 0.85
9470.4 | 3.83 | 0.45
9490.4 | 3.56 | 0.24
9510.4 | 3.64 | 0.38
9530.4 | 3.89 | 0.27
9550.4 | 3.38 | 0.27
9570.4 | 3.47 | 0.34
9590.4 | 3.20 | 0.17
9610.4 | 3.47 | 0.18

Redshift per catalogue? 0.20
